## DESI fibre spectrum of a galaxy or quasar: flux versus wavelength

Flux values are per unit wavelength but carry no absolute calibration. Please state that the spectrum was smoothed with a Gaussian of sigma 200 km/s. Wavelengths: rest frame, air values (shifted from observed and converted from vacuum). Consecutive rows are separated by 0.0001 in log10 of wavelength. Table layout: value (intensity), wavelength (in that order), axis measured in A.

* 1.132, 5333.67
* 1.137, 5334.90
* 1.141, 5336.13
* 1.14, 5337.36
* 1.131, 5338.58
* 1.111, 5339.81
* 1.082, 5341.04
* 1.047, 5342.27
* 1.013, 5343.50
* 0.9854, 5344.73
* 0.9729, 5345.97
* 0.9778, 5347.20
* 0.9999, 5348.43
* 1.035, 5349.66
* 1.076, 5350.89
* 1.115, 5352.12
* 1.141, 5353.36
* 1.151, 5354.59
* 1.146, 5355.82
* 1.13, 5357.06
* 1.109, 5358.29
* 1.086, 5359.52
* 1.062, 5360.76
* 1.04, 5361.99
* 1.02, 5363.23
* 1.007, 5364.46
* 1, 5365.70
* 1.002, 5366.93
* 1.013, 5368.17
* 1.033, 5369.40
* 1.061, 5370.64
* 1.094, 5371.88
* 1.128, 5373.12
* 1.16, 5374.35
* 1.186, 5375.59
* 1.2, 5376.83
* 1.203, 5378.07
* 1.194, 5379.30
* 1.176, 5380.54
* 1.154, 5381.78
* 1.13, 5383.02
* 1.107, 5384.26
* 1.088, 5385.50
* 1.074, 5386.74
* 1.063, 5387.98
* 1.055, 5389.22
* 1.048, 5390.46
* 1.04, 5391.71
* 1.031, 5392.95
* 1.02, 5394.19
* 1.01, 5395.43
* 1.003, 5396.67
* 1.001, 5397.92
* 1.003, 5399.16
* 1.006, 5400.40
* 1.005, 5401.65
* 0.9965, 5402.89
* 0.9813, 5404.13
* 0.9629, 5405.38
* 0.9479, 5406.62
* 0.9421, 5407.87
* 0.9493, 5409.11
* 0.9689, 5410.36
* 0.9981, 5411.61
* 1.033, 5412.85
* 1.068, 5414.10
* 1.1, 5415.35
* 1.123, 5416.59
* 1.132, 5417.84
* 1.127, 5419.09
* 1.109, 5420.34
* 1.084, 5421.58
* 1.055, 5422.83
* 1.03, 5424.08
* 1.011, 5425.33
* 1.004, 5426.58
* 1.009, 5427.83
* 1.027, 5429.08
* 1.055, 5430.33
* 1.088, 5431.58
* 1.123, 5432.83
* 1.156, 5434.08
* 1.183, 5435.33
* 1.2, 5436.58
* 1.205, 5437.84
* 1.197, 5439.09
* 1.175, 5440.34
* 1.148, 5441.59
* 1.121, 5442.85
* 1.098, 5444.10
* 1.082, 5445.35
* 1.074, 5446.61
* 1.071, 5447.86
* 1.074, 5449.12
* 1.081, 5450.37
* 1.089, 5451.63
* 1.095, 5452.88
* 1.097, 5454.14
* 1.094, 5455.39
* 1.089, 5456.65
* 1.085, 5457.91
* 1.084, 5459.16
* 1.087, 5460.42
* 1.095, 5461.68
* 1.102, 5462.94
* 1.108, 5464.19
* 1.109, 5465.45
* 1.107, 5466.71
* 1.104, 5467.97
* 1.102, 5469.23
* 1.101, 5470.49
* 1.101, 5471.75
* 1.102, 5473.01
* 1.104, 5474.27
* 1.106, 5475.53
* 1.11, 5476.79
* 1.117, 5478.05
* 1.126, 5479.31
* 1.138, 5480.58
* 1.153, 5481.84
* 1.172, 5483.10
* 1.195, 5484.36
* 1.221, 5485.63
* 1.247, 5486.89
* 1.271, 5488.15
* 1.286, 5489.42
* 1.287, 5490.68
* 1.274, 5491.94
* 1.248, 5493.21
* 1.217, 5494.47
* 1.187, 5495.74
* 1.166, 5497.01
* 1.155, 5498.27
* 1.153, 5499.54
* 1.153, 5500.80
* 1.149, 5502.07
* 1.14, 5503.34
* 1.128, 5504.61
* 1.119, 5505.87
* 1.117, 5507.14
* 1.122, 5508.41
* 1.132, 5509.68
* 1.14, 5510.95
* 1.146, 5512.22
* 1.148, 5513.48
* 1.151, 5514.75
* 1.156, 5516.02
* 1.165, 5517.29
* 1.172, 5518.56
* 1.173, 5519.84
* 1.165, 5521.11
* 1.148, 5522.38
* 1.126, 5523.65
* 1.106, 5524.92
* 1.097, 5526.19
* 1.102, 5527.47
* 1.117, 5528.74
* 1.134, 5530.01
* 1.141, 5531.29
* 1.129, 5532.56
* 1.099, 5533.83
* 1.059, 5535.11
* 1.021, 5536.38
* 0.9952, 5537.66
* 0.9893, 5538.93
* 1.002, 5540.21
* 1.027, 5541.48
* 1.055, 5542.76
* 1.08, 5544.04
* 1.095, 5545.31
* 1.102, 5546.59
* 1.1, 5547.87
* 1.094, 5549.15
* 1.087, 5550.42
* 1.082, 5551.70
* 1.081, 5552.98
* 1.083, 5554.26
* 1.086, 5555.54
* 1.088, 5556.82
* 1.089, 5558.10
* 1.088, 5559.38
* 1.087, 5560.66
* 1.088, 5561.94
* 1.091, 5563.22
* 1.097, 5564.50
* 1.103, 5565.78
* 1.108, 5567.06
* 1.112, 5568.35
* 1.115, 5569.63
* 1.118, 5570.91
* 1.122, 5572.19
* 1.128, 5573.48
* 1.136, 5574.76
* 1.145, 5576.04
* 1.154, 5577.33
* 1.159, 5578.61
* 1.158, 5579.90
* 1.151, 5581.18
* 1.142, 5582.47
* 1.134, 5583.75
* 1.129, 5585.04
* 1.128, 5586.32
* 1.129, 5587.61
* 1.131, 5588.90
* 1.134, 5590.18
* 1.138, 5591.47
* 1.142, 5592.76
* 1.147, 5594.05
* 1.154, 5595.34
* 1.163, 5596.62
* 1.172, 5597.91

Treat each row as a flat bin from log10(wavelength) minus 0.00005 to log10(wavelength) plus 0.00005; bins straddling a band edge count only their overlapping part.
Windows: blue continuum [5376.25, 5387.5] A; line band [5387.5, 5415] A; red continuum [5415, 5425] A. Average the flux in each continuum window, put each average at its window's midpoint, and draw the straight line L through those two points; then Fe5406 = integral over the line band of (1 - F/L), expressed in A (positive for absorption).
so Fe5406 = 2.8 A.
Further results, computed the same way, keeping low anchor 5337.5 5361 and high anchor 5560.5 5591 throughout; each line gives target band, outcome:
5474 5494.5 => -1.6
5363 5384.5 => -0.5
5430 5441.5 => -0.7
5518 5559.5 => 1.0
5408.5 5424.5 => 0.4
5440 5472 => 0.0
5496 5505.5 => -0.4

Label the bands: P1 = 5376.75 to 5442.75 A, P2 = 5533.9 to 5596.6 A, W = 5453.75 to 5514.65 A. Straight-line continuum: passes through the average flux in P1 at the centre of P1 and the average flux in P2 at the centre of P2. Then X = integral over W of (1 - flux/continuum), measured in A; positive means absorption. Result -3.4 A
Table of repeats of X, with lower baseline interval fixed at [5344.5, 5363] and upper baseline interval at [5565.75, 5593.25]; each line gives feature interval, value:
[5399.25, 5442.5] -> 0.9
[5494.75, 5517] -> -0.7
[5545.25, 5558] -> 0.4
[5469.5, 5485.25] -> -0.3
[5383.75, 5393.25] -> 0.1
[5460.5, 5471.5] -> 0.0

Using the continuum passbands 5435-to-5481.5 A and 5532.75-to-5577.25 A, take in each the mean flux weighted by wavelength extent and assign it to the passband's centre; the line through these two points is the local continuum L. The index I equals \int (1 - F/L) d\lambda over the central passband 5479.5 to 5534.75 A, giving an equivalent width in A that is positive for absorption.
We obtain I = -3.2 A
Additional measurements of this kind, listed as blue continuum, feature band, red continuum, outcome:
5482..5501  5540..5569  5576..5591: 2.0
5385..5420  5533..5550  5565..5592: 0.8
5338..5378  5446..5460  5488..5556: 0.3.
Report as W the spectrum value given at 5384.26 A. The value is 1.107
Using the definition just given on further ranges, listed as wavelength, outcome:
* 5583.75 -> 1.134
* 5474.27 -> 1.104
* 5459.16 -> 1.084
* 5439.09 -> 1.197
